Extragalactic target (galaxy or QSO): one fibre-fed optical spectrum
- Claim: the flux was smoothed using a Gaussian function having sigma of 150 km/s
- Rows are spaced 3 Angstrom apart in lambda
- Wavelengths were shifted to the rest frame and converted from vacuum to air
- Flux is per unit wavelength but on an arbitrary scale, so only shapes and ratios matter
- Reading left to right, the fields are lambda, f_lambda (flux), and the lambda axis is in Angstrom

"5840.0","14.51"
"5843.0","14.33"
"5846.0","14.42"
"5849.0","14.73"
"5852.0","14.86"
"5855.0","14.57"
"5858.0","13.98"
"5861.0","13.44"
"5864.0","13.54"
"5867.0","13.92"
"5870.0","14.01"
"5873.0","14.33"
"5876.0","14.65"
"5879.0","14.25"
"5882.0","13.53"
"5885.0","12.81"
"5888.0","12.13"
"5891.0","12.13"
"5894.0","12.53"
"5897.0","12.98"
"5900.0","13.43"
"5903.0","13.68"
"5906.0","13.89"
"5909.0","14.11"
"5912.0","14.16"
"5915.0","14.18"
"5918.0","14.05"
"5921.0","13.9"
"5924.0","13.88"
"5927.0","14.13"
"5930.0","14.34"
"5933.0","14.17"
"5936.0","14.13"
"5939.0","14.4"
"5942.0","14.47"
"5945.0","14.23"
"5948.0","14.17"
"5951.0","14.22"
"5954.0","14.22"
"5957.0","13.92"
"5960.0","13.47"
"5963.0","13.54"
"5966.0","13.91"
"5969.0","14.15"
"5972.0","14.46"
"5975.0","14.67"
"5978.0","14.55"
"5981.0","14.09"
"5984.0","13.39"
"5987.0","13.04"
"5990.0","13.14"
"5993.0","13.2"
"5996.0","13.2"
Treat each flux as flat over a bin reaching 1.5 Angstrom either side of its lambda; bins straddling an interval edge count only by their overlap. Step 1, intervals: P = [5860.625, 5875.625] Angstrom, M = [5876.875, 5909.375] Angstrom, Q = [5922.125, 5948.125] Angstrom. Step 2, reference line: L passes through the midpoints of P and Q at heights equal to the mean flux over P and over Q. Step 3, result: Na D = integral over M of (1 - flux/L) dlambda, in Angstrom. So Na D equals 1.9 Angstrom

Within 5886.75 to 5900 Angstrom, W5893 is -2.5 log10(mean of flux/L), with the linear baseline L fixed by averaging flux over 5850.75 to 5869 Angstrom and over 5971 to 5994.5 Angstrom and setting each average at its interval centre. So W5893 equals 0.12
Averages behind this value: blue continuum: 14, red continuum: 13.8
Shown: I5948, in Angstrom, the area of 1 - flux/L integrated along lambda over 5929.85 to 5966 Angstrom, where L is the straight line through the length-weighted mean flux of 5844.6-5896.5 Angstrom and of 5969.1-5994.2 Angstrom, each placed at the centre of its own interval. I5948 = -0.73 Angstrom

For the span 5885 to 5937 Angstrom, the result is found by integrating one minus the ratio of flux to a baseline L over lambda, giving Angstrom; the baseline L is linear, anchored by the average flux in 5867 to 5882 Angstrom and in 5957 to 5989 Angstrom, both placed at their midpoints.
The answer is 1.8 Angstrom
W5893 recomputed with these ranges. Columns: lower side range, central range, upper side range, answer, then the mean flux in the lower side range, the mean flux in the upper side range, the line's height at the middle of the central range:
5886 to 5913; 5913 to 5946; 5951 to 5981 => -0.04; 13.2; 14.1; 13.6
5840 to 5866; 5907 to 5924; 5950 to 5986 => 0.01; 14.2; 14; 14.1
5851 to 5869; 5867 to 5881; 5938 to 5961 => -0.01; 14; 14.1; 14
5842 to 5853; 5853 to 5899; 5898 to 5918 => 0.06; 14.6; 13.9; 14.3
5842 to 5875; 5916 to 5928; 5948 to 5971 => 0.00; 14.2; 13.9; 14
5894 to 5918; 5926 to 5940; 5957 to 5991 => -0.04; 13.7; 13.9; 13.8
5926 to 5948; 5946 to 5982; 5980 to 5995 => -0.03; 14.3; 13.3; 13.8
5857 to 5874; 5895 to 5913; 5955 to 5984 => 0.02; 13.9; 14.1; 13.9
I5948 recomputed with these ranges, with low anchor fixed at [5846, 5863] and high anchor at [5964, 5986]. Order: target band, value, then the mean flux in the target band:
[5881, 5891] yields 1.1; 12.7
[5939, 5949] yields -0.1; 14.3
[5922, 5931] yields 0.1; 14.1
